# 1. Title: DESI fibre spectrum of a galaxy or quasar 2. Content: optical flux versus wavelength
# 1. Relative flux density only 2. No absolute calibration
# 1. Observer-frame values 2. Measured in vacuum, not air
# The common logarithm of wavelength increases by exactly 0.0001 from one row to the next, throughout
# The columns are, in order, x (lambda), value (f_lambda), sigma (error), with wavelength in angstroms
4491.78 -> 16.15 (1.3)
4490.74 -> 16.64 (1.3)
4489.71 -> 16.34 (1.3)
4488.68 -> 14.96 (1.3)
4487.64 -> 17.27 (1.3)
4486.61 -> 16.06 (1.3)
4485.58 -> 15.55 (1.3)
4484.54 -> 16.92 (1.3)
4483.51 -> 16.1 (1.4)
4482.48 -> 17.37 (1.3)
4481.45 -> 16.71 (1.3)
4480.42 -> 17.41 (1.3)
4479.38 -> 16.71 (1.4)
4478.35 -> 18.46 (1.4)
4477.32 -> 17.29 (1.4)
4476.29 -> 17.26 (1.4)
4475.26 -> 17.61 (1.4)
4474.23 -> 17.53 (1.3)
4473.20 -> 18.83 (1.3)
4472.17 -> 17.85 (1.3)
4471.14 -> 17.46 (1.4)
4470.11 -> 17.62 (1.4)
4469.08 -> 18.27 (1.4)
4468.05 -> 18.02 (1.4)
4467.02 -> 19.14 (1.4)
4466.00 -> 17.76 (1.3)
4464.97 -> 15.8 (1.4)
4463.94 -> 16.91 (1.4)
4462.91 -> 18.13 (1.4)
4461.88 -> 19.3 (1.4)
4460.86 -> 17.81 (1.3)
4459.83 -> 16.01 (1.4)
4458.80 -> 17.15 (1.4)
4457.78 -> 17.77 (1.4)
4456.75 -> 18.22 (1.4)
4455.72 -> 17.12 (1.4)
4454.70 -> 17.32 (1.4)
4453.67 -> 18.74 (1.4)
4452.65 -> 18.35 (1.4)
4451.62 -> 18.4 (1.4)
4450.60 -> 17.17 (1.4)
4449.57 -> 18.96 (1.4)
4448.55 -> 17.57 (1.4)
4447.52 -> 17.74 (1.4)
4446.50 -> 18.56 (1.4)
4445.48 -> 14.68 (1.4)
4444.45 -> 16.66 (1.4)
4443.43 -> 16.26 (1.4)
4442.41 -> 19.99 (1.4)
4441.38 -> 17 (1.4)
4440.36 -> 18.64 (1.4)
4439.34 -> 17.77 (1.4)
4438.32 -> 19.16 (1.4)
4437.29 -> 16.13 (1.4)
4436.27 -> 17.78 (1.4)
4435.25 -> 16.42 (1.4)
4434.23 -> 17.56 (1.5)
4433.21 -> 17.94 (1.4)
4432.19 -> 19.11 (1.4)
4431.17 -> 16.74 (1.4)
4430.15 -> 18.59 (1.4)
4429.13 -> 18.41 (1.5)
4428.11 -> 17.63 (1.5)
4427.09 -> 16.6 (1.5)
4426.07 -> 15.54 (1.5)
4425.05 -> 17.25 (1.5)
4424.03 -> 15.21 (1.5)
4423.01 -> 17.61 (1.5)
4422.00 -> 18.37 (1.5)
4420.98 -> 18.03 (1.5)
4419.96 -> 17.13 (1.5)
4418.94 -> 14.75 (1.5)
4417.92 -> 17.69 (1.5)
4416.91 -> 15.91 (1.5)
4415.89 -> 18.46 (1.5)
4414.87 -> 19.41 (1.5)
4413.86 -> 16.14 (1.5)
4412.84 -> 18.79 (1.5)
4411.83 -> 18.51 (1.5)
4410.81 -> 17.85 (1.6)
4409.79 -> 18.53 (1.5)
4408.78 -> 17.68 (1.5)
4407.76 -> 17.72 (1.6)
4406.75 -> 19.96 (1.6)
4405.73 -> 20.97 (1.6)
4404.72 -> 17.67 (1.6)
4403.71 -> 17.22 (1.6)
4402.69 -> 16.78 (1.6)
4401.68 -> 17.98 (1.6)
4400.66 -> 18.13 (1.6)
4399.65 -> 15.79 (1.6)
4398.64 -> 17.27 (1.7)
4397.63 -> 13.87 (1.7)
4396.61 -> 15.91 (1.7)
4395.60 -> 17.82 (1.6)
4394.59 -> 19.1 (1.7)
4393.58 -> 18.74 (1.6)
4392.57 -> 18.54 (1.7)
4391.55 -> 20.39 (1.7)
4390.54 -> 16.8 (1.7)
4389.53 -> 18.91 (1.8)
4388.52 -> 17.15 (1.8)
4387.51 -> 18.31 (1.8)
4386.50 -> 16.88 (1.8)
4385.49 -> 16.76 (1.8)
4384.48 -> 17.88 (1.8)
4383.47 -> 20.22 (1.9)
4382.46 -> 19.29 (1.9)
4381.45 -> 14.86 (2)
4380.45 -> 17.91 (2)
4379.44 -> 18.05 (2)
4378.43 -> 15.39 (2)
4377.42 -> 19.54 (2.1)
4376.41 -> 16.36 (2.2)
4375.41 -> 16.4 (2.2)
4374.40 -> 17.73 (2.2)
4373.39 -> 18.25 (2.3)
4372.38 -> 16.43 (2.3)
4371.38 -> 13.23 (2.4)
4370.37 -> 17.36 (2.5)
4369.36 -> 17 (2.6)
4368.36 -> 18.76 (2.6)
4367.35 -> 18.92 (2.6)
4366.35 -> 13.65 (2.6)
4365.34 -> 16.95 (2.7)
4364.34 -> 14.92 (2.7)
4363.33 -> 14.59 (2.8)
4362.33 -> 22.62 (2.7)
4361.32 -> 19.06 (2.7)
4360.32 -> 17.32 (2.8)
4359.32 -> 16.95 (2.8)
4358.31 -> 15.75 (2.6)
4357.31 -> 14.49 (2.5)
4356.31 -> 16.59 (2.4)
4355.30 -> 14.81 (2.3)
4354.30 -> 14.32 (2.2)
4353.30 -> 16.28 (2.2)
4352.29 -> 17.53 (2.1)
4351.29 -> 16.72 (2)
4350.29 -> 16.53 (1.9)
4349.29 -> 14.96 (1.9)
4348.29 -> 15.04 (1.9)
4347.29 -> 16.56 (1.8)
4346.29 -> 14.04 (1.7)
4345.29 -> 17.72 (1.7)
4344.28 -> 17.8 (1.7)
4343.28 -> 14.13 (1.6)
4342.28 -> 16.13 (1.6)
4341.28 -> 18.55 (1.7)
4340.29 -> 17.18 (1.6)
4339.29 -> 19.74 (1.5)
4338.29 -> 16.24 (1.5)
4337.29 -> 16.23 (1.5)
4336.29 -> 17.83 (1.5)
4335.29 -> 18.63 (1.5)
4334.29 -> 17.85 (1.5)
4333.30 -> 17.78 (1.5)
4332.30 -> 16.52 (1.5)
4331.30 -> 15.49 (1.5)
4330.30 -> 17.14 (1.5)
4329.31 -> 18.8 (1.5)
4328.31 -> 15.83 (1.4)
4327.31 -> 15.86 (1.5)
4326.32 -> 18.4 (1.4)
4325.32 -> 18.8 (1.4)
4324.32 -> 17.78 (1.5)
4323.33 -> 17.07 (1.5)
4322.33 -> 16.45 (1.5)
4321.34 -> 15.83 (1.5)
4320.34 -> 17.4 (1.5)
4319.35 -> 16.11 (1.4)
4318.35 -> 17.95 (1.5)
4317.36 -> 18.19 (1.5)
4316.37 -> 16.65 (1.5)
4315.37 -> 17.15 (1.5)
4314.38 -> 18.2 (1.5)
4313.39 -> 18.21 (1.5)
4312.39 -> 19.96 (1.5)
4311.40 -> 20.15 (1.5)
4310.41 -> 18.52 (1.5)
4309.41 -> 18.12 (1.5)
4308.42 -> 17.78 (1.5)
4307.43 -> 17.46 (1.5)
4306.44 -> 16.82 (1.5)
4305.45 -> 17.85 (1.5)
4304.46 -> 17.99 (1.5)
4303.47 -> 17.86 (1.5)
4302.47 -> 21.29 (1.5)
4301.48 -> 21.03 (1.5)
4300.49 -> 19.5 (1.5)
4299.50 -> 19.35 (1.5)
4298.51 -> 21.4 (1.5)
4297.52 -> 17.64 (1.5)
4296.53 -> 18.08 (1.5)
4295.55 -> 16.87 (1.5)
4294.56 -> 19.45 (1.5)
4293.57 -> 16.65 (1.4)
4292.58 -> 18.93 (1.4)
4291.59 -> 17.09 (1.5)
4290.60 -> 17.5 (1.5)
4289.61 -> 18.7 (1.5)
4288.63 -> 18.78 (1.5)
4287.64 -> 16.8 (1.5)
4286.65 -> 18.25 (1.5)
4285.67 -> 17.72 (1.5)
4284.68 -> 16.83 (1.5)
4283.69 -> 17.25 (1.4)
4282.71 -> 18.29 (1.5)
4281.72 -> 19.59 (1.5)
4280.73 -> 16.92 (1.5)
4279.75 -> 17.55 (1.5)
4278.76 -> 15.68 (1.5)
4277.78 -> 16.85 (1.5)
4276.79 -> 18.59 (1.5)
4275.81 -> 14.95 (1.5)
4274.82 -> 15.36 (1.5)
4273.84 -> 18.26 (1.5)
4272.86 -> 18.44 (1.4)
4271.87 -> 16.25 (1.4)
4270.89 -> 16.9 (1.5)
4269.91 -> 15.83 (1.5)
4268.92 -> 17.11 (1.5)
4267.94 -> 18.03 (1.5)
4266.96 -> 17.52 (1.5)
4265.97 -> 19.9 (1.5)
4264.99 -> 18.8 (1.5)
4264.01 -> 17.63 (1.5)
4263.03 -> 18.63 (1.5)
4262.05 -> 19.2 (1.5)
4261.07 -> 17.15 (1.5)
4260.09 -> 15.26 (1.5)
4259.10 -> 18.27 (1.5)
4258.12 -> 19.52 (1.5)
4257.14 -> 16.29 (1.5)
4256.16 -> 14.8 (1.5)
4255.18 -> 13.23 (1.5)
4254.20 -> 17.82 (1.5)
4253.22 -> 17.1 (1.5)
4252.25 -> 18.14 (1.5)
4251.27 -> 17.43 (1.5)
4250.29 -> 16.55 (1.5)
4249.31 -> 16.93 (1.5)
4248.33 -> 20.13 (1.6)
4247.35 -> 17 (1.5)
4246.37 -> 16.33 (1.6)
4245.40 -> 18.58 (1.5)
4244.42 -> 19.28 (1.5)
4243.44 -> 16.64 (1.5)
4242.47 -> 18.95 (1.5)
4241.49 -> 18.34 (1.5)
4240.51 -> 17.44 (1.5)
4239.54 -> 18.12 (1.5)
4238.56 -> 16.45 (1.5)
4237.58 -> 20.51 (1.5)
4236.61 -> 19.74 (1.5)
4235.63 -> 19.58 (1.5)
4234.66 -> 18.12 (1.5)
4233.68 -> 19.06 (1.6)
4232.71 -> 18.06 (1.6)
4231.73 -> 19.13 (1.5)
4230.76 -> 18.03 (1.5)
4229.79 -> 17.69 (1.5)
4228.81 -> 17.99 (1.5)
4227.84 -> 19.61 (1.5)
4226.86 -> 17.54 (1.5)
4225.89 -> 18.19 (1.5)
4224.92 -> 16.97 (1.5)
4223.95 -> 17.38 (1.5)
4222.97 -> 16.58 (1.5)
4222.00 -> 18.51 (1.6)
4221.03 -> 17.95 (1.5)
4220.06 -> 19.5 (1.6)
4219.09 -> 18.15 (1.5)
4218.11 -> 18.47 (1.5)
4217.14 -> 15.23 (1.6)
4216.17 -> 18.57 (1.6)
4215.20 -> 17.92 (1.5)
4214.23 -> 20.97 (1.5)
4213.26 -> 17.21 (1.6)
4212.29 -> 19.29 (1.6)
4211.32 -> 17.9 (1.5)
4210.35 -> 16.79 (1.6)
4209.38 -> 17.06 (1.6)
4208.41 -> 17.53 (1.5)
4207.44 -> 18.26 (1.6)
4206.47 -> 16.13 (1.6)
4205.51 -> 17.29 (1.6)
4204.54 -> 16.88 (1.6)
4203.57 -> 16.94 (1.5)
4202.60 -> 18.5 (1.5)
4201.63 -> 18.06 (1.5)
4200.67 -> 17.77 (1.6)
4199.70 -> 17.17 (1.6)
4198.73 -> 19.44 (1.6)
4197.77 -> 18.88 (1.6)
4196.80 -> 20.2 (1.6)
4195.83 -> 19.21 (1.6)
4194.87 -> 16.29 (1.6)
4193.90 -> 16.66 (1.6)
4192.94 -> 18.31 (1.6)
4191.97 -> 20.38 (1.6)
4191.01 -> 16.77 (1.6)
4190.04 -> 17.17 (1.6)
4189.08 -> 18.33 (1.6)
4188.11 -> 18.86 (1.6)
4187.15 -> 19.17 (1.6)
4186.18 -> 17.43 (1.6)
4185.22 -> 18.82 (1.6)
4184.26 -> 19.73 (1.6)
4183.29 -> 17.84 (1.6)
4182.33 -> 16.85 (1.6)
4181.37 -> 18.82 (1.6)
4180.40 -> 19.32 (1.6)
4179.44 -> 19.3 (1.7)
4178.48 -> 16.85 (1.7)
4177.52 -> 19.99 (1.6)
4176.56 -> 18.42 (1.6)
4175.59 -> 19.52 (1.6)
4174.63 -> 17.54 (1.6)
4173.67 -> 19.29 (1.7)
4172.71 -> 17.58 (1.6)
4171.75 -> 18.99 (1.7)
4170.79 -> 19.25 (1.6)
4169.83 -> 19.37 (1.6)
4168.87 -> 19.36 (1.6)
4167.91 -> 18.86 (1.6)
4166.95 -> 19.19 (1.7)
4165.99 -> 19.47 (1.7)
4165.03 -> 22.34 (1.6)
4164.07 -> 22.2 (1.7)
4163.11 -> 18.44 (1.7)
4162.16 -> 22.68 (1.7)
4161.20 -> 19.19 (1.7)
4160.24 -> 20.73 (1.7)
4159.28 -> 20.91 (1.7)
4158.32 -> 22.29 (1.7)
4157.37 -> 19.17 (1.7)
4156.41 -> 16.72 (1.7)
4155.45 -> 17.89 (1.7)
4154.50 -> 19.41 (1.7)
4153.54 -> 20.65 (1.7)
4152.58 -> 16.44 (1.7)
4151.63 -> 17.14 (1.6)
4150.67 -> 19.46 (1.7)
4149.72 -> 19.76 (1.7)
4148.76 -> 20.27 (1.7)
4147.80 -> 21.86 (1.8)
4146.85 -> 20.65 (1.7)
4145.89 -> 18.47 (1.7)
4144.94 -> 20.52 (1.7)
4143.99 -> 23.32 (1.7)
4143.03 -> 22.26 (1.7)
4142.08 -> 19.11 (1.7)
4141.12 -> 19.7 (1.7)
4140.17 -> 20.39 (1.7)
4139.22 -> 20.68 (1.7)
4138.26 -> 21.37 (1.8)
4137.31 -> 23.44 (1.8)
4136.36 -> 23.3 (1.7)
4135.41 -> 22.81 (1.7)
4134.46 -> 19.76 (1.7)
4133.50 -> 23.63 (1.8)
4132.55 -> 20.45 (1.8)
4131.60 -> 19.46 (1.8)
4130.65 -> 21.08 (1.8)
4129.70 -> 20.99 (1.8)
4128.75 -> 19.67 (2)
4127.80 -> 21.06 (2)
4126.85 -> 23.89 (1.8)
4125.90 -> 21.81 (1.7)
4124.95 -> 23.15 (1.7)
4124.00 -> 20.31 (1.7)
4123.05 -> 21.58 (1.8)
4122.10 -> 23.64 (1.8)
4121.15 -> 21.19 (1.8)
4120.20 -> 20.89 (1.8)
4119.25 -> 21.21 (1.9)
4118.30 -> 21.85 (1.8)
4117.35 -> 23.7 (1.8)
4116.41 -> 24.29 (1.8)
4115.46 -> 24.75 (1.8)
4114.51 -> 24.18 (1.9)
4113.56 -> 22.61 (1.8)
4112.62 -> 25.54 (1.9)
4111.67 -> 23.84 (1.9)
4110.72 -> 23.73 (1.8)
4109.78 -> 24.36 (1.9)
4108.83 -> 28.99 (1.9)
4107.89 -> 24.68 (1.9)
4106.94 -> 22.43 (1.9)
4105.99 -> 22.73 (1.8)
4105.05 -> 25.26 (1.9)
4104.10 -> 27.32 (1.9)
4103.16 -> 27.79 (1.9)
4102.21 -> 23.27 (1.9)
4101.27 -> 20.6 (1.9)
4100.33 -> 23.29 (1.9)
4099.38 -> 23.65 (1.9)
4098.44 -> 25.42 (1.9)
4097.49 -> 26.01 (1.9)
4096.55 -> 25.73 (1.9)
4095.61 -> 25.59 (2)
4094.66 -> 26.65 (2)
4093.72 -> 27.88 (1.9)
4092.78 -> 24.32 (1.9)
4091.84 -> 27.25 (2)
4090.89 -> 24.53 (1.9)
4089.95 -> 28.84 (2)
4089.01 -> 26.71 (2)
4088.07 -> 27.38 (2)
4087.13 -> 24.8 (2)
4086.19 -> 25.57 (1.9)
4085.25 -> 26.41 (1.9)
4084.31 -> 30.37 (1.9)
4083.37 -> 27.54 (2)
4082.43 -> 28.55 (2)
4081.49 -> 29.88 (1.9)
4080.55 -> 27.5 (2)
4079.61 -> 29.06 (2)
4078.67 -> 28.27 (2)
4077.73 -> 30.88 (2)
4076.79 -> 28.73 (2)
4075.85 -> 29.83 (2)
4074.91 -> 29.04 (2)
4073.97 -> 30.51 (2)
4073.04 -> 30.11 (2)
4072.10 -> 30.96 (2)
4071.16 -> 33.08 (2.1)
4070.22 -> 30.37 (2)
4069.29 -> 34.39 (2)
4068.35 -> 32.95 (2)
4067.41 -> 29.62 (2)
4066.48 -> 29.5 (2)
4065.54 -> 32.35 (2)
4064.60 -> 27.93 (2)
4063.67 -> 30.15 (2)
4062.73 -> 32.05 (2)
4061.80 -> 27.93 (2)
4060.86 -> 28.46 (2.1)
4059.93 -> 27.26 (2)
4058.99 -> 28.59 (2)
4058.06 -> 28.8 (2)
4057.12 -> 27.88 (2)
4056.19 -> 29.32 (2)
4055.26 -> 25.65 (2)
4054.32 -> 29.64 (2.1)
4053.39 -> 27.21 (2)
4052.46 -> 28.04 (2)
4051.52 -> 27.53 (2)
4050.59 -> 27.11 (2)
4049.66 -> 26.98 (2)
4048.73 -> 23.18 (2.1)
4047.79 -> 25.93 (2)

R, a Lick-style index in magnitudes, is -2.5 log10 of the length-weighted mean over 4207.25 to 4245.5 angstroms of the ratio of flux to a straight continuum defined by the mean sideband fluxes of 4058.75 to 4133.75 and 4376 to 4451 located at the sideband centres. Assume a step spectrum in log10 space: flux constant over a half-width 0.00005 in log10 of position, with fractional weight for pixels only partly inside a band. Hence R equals 0.23 mag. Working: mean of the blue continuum 26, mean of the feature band 18.2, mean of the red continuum 17.6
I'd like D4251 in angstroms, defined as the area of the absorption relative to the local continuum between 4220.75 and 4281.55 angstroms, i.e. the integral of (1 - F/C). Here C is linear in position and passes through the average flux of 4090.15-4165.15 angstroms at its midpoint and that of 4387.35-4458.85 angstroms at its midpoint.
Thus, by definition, 8.04 angstroms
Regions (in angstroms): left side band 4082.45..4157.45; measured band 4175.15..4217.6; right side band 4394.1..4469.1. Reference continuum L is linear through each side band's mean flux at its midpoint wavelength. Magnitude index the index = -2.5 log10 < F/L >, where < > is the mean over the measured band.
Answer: 0.19 mag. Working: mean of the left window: 22.9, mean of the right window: 17.6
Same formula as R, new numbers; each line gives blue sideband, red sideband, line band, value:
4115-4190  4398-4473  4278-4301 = 0.06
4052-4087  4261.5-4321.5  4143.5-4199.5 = 0.25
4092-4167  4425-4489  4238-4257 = 0.18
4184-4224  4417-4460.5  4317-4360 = 0.06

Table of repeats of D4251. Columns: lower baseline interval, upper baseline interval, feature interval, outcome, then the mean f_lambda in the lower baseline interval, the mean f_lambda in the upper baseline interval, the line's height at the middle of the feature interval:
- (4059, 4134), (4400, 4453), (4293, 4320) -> 3.0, 26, 17.7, 20.7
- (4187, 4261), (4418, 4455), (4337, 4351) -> 0.9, 17.9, 17.5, 17.7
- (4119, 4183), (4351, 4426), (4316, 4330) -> 0.7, 20.2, 17.3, 18.1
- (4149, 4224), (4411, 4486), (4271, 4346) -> 1.6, 18.6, 17.5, 18.1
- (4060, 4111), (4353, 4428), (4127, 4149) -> 4.0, 27.6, 17.3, 25.8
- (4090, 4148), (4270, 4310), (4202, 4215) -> 1.7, 23.1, 17.9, 20.4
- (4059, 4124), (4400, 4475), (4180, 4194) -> 3.4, 26.7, 17.7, 24.2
